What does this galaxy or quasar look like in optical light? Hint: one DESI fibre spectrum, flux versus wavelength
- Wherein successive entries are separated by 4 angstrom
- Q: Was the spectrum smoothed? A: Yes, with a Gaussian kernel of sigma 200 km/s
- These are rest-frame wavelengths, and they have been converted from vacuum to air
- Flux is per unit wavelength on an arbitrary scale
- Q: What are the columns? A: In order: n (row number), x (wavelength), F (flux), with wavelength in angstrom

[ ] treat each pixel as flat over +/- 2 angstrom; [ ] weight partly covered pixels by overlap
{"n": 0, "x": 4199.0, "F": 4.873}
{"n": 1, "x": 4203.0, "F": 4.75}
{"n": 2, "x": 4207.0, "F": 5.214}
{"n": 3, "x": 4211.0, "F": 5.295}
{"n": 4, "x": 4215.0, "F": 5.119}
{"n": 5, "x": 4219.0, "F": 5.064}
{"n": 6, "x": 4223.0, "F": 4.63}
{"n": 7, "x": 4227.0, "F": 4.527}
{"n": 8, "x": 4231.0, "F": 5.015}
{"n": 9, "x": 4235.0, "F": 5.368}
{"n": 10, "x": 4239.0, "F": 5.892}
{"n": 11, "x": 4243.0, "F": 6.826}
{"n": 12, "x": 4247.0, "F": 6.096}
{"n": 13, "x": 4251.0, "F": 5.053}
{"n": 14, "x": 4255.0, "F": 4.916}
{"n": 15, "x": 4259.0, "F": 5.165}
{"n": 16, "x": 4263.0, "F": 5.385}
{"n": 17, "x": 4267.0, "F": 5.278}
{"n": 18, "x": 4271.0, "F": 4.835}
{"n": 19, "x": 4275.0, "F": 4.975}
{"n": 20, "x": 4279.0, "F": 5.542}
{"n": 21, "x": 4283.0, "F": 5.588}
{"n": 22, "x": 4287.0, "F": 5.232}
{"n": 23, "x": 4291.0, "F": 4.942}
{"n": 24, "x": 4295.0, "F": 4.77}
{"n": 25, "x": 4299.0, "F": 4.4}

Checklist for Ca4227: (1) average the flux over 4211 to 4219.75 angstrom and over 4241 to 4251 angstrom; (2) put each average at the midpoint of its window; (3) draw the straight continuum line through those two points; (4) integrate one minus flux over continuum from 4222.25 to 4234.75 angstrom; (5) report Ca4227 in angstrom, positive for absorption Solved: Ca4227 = 1.7 angstrom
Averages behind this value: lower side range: 5.14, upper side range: 6.18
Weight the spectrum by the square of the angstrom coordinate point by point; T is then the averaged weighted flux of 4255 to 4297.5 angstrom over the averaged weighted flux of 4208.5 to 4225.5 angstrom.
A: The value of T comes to 1.1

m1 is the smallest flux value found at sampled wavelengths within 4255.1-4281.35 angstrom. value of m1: 4.835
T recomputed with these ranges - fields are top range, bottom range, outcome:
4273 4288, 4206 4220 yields 1.06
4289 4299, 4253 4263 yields 0.95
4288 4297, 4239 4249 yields 0.79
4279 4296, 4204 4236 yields 1.07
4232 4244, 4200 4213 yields 1.18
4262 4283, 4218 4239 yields 1.07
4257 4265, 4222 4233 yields 1.13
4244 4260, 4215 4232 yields 1.13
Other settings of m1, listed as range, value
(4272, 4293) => 4.942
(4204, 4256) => 4.527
